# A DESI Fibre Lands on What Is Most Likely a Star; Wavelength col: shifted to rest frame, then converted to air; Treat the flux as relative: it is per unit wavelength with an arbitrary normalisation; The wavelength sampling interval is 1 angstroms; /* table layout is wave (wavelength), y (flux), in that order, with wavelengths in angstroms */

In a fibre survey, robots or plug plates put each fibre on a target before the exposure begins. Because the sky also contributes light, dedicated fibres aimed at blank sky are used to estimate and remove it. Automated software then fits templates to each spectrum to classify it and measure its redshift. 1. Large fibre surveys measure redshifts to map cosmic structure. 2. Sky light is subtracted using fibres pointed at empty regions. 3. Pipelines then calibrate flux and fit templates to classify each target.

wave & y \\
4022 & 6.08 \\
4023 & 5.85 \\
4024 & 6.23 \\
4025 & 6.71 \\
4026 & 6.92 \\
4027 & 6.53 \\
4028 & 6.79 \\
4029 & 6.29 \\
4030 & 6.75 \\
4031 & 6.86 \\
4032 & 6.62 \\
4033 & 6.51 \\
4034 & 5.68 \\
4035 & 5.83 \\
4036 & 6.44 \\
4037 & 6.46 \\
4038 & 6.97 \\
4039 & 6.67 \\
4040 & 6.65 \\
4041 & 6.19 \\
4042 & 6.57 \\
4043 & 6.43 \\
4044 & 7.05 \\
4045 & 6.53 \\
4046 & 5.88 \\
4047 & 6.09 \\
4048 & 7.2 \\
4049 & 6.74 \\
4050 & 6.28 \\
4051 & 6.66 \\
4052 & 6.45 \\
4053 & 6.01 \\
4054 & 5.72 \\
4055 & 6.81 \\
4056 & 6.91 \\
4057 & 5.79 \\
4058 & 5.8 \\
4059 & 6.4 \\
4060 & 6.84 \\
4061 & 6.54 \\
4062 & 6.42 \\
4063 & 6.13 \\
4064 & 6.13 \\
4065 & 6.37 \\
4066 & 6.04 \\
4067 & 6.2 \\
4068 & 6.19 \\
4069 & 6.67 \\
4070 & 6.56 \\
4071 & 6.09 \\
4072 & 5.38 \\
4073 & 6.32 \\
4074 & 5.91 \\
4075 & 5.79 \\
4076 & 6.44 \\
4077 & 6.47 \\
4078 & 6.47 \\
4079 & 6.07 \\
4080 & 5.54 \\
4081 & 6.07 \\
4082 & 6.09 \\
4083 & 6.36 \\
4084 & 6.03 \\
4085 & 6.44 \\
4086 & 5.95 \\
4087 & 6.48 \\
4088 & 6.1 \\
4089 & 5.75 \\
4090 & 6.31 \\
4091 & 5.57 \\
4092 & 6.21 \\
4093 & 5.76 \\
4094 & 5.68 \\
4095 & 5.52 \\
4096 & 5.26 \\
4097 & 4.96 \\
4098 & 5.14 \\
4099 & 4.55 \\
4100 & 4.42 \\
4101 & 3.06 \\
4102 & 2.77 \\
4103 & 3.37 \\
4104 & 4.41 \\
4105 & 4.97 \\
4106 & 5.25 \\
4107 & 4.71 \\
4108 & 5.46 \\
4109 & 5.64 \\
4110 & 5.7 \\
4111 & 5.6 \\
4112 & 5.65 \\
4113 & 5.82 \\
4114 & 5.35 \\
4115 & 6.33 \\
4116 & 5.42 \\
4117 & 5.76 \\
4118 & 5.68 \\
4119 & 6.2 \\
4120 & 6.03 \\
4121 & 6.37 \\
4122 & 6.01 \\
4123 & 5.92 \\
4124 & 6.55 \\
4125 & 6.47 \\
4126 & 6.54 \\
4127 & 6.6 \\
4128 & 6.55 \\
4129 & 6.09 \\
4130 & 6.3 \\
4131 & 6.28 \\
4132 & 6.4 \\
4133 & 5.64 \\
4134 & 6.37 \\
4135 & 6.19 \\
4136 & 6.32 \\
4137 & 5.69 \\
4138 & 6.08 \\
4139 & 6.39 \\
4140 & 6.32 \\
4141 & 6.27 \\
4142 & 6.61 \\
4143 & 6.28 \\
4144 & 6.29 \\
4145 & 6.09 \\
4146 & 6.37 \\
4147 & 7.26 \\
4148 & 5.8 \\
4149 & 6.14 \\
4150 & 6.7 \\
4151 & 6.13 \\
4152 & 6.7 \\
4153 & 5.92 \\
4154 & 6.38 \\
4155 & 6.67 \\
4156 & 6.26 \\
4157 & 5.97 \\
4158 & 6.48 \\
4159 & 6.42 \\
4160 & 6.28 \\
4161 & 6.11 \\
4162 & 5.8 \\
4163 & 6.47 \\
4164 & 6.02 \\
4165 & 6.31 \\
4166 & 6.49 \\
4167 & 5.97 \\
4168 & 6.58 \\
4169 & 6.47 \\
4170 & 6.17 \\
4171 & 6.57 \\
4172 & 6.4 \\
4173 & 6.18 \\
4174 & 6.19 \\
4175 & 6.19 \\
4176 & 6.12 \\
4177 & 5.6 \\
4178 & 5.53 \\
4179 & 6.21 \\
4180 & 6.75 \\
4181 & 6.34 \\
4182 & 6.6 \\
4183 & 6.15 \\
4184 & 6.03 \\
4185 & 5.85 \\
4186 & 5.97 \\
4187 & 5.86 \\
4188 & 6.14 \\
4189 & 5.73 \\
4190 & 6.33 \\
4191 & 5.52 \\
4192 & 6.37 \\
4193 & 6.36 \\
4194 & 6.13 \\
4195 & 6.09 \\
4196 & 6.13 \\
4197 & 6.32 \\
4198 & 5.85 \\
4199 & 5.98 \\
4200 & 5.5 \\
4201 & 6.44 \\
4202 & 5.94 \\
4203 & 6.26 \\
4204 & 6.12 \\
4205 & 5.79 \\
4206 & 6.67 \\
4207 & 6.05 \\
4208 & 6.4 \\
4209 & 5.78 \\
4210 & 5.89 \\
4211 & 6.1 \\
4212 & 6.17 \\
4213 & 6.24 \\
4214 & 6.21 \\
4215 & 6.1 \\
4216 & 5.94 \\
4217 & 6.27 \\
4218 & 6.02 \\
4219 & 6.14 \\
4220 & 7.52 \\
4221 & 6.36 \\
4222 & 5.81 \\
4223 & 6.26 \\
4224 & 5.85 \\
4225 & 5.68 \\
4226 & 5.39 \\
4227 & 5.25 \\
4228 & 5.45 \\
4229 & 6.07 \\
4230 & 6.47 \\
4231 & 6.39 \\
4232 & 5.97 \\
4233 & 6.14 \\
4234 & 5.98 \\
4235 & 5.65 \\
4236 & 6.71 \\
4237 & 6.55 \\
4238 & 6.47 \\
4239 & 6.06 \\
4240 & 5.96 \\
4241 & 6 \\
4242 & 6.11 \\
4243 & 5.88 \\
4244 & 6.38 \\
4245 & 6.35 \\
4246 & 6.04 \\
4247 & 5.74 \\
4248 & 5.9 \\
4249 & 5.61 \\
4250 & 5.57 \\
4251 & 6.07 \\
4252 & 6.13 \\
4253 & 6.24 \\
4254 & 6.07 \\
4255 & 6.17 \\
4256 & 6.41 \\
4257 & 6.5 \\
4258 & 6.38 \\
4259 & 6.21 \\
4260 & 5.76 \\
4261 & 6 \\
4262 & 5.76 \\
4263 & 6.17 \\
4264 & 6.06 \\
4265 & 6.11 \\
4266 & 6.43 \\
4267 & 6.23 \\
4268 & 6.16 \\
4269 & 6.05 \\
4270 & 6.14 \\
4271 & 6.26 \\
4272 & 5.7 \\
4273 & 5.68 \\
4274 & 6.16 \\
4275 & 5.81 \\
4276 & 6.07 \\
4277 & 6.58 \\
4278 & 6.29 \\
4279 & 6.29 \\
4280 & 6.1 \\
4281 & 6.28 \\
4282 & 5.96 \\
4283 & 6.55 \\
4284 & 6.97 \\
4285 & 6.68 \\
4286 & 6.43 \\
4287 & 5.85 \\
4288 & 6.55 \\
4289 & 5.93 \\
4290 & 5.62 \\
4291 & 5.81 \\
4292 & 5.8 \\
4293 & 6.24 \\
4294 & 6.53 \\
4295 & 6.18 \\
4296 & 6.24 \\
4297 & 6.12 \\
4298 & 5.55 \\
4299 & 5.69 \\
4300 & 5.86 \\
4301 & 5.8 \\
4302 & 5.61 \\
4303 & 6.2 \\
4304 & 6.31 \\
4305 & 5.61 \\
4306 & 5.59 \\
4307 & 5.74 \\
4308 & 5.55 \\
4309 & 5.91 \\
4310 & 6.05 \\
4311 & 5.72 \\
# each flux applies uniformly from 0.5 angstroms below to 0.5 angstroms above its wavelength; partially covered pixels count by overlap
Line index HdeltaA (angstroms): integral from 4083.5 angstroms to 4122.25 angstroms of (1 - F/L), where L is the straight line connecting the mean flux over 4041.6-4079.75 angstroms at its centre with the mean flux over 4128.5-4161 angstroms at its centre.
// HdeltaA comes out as 5.4 angstroms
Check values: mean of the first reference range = 6.32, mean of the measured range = 5.42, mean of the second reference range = 6.28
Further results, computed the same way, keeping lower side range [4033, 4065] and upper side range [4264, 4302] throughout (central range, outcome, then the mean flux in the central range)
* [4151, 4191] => 0.3 angstroms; 6.2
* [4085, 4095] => 0.6 angstroms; 5.98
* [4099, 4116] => 3.8 angstroms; 4.91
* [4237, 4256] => 0.3 angstroms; 6.06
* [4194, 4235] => 0.9 angstroms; 6.07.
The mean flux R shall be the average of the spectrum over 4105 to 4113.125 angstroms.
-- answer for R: 5.43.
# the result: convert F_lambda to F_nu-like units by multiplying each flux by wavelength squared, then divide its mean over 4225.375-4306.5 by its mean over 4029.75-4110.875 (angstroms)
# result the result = 1.12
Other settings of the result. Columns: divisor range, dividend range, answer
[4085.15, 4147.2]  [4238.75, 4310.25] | 1.14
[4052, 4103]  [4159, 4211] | 1.10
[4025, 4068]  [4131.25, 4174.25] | 1.03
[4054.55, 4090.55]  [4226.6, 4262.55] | 1.06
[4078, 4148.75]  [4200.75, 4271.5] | 1.12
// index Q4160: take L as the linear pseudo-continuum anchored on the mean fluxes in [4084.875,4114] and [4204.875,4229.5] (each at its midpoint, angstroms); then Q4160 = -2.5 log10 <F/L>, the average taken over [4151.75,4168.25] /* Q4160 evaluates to -0.11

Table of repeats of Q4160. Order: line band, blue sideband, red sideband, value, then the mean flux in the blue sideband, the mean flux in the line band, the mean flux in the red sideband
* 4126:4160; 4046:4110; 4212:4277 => -0.07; 5.84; 6.3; 6.09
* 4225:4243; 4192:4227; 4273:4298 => 0.02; 6.1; 6.02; 6.19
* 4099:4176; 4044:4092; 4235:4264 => 0.04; 6.24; 5.96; 6.11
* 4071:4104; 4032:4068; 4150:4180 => 0.14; 6.38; 5.56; 6.24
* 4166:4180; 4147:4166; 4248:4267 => 0.01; 6.29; 6.2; 6.09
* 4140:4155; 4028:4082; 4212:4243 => -0.03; 6.34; 6.36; 6.1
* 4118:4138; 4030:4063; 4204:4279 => 0.01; 6.44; 6.22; 6.1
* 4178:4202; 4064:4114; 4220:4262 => -0.03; 5.63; 6.1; 6.06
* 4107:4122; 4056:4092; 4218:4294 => 0.07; 6.17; 5.76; 6.11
